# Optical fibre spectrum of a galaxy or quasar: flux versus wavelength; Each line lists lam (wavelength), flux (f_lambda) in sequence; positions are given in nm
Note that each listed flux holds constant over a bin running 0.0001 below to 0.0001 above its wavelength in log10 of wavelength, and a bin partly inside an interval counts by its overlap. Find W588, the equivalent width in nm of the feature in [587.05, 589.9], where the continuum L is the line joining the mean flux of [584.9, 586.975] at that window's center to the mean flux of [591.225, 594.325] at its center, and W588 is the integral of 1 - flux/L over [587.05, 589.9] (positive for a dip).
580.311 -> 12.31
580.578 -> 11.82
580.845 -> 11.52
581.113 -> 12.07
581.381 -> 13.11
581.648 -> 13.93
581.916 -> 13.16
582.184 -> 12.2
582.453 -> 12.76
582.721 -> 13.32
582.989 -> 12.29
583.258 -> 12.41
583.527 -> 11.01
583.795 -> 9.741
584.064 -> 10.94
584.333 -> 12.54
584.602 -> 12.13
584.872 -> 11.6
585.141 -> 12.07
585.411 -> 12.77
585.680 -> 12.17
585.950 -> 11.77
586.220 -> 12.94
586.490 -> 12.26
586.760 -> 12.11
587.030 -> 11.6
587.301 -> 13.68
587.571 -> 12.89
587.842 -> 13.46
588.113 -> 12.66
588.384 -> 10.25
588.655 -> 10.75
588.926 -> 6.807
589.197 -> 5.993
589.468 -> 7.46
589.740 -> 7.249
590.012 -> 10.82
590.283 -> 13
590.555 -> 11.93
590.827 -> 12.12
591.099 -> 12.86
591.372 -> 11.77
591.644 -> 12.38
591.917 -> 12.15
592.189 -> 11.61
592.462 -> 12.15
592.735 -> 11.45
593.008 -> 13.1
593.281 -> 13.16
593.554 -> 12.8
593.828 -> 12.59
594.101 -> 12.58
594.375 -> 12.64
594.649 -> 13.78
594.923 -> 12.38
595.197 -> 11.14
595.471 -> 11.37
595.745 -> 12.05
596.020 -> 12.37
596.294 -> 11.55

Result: 0.49 nm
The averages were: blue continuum 12.2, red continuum 12.3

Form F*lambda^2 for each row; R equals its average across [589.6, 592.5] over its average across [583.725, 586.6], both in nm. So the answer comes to 0.99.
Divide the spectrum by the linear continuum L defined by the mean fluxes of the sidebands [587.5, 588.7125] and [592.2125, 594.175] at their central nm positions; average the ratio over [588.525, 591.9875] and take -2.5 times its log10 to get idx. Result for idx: 0.18 mag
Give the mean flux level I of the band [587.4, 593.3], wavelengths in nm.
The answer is 11.2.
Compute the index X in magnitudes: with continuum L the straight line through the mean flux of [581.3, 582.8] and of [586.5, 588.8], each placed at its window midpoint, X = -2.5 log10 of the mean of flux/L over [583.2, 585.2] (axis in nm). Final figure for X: 0.11 mag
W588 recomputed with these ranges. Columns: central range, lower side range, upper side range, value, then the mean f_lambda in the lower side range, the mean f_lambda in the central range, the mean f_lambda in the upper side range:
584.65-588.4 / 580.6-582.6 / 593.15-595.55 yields 0.07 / 12.6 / 12.4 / 12.5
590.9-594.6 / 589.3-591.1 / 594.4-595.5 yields -0.31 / 10.5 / 12.4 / 12.3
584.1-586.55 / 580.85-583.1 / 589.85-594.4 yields 0.08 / 12.8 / 12.2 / 12.3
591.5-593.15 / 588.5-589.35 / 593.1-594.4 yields -0.12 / 7.9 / 12.1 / 12.8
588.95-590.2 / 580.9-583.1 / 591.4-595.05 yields 0.46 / 12.8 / 8.01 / 12.5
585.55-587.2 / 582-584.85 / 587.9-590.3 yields -0.24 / 11.9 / 12.2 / 9.4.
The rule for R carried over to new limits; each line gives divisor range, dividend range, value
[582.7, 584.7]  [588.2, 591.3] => 0.87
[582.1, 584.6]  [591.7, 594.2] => 1.07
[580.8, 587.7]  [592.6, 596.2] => 1.05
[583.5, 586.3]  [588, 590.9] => 0.85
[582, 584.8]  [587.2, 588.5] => 1.07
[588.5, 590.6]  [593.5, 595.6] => 1.38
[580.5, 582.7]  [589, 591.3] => 0.83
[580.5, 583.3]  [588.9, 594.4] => 0.93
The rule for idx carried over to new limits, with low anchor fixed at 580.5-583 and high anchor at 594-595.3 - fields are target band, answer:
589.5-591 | 0.16 mag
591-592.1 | 0.03 mag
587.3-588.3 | -0.03 mag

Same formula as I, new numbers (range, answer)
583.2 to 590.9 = 11.3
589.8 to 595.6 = 12.2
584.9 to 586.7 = 12.3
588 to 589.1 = 9.92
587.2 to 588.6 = 12.5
